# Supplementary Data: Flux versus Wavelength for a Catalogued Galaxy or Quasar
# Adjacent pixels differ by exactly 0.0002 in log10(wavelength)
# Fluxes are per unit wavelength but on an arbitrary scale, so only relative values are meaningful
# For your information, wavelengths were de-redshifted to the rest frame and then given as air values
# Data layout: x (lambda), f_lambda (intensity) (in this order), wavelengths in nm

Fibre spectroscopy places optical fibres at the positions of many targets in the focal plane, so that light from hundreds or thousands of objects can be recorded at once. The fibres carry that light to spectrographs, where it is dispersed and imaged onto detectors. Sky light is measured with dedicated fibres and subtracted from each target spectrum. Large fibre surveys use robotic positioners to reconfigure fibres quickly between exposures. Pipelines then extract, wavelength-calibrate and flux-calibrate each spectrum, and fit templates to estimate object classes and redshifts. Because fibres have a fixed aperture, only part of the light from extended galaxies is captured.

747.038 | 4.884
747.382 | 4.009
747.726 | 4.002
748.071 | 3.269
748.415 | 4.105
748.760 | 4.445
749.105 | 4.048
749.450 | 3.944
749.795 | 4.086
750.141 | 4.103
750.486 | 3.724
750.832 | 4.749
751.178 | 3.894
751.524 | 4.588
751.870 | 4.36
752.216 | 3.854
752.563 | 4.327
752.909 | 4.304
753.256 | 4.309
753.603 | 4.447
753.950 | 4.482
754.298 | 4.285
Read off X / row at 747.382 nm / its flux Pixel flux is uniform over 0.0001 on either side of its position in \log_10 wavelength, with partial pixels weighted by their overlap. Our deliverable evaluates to 4.009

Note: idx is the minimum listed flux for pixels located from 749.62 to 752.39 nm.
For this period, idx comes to 3.724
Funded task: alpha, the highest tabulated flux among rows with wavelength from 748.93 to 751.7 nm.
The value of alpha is 4.749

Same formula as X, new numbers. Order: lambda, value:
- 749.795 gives 4.086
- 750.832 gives 4.749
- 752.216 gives 3.854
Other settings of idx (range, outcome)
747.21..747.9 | 4.002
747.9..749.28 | 3.269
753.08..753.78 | 4.309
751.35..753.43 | 3.854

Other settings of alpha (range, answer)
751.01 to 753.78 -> 4.588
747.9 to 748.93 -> 4.445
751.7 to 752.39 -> 4.36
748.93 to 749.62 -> 4.048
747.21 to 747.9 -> 4.009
